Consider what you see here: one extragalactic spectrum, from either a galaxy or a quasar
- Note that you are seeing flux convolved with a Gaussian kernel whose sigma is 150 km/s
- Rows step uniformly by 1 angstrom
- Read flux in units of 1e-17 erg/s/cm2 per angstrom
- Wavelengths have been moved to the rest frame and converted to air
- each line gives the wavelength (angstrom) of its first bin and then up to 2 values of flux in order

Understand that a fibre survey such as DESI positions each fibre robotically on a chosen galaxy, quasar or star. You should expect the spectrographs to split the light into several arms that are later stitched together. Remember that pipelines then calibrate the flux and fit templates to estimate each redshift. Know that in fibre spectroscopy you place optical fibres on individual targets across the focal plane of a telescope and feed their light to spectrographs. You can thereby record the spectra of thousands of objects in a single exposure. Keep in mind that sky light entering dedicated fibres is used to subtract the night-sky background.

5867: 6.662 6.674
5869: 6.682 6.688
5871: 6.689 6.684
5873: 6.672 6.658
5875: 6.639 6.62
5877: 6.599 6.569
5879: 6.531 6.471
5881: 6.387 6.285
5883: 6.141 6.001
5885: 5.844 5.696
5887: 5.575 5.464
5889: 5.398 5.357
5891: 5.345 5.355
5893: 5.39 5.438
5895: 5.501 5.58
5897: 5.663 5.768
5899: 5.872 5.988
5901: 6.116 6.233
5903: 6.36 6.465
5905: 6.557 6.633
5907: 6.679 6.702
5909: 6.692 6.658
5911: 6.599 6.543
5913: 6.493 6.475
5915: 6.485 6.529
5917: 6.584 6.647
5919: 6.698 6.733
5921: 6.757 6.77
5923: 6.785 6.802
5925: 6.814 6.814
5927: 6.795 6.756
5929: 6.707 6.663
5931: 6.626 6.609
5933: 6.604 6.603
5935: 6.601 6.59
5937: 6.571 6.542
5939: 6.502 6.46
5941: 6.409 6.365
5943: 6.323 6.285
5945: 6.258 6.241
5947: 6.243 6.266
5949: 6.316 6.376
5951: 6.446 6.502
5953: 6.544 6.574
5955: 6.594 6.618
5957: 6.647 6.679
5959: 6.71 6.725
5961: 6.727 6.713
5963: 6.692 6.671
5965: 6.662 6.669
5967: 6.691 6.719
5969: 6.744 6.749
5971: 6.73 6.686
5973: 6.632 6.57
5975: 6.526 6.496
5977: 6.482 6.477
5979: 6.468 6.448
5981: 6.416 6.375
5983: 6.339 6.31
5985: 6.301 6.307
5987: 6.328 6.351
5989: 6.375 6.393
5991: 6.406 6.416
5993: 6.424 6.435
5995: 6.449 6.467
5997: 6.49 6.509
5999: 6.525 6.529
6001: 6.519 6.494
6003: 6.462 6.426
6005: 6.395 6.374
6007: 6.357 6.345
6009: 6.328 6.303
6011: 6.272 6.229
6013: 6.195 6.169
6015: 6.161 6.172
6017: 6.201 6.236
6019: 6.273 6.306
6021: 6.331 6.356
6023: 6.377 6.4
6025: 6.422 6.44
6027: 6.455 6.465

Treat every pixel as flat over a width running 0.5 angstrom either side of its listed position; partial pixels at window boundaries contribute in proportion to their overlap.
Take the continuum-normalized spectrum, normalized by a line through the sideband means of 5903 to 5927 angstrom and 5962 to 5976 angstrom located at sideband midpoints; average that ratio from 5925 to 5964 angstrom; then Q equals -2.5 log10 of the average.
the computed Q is 0.018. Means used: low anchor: 6.65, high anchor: 6.67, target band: 6.55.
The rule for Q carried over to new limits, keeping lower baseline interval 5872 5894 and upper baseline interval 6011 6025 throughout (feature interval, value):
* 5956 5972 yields -0.09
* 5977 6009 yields -0.03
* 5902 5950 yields -0.08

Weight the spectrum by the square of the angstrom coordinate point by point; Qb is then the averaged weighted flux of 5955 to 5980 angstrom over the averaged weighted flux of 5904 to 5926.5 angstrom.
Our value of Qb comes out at 1.02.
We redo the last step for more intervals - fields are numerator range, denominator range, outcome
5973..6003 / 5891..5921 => 1.06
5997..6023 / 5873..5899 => 1.11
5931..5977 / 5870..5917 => 1.08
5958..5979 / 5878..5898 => 1.18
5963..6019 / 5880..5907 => 1.13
